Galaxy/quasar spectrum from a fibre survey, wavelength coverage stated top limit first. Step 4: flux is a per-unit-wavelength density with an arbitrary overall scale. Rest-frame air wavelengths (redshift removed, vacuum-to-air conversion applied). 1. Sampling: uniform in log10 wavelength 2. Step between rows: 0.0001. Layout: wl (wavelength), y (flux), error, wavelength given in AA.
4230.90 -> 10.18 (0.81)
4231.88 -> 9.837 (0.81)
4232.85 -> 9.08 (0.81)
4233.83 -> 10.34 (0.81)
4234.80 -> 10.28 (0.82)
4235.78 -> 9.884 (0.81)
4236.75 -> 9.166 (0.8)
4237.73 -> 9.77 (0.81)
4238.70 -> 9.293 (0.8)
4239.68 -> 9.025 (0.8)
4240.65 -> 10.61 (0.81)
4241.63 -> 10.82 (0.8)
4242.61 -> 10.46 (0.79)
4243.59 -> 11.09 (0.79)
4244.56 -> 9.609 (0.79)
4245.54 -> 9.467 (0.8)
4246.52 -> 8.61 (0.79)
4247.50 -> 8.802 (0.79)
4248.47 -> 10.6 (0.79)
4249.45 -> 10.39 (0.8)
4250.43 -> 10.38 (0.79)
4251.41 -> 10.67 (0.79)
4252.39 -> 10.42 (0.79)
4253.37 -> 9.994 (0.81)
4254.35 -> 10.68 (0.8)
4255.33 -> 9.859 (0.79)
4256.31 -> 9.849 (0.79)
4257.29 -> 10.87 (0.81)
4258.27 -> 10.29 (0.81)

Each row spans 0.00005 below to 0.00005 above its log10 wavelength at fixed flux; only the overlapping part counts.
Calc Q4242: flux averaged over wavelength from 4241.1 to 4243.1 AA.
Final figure 10.6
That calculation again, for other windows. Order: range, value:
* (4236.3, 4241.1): 9.58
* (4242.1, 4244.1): 10.8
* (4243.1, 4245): 10.4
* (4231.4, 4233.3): 9.49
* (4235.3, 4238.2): 9.61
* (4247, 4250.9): 10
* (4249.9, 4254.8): 10.4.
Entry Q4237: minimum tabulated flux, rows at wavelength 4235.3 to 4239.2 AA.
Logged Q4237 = 9.166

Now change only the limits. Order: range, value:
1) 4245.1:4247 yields 8.61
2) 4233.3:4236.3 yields 9.884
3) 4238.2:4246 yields 9.025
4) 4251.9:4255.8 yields 9.859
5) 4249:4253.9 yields 9.994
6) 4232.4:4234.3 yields 9.08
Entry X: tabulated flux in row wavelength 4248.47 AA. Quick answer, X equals 10.6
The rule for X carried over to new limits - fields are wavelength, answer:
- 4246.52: 8.61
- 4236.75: 9.166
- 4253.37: 9.994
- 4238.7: 9.293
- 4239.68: 9.025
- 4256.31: 9.849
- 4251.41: 10.67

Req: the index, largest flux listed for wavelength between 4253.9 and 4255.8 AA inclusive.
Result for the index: 10.68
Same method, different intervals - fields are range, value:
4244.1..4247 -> 9.609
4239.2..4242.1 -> 10.82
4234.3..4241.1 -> 10.61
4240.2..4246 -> 11.09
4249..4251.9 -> 10.67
